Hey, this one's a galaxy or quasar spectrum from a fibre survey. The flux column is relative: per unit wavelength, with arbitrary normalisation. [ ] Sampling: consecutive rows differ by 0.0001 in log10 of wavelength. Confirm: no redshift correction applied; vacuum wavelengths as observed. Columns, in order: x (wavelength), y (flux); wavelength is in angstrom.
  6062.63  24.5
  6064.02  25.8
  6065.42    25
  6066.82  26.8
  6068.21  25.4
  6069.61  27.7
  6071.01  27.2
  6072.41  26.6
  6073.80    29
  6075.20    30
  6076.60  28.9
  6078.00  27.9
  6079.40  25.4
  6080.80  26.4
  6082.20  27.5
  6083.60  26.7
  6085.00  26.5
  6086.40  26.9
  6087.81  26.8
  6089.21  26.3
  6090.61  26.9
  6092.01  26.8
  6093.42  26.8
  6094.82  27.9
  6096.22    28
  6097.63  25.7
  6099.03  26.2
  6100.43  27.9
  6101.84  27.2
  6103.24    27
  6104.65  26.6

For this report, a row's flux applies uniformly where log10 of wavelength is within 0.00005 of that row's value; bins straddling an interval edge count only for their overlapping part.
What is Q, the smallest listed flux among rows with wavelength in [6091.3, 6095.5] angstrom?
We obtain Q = 26.8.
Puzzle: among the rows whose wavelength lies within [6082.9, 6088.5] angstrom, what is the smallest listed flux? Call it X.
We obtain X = 26.5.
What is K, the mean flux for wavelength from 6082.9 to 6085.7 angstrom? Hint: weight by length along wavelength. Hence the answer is 26.6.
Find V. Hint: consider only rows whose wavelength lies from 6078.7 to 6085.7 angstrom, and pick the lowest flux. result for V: 25.4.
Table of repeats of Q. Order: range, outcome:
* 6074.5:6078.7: 27.9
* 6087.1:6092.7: 26.3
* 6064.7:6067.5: 25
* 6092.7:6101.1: 25.7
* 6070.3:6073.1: 26.6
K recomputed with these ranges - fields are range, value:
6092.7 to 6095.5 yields 27.3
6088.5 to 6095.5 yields 26.9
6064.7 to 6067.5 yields 25.8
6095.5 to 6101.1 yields 27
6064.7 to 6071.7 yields 26.4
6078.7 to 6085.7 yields 26.5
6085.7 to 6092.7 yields 26.7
